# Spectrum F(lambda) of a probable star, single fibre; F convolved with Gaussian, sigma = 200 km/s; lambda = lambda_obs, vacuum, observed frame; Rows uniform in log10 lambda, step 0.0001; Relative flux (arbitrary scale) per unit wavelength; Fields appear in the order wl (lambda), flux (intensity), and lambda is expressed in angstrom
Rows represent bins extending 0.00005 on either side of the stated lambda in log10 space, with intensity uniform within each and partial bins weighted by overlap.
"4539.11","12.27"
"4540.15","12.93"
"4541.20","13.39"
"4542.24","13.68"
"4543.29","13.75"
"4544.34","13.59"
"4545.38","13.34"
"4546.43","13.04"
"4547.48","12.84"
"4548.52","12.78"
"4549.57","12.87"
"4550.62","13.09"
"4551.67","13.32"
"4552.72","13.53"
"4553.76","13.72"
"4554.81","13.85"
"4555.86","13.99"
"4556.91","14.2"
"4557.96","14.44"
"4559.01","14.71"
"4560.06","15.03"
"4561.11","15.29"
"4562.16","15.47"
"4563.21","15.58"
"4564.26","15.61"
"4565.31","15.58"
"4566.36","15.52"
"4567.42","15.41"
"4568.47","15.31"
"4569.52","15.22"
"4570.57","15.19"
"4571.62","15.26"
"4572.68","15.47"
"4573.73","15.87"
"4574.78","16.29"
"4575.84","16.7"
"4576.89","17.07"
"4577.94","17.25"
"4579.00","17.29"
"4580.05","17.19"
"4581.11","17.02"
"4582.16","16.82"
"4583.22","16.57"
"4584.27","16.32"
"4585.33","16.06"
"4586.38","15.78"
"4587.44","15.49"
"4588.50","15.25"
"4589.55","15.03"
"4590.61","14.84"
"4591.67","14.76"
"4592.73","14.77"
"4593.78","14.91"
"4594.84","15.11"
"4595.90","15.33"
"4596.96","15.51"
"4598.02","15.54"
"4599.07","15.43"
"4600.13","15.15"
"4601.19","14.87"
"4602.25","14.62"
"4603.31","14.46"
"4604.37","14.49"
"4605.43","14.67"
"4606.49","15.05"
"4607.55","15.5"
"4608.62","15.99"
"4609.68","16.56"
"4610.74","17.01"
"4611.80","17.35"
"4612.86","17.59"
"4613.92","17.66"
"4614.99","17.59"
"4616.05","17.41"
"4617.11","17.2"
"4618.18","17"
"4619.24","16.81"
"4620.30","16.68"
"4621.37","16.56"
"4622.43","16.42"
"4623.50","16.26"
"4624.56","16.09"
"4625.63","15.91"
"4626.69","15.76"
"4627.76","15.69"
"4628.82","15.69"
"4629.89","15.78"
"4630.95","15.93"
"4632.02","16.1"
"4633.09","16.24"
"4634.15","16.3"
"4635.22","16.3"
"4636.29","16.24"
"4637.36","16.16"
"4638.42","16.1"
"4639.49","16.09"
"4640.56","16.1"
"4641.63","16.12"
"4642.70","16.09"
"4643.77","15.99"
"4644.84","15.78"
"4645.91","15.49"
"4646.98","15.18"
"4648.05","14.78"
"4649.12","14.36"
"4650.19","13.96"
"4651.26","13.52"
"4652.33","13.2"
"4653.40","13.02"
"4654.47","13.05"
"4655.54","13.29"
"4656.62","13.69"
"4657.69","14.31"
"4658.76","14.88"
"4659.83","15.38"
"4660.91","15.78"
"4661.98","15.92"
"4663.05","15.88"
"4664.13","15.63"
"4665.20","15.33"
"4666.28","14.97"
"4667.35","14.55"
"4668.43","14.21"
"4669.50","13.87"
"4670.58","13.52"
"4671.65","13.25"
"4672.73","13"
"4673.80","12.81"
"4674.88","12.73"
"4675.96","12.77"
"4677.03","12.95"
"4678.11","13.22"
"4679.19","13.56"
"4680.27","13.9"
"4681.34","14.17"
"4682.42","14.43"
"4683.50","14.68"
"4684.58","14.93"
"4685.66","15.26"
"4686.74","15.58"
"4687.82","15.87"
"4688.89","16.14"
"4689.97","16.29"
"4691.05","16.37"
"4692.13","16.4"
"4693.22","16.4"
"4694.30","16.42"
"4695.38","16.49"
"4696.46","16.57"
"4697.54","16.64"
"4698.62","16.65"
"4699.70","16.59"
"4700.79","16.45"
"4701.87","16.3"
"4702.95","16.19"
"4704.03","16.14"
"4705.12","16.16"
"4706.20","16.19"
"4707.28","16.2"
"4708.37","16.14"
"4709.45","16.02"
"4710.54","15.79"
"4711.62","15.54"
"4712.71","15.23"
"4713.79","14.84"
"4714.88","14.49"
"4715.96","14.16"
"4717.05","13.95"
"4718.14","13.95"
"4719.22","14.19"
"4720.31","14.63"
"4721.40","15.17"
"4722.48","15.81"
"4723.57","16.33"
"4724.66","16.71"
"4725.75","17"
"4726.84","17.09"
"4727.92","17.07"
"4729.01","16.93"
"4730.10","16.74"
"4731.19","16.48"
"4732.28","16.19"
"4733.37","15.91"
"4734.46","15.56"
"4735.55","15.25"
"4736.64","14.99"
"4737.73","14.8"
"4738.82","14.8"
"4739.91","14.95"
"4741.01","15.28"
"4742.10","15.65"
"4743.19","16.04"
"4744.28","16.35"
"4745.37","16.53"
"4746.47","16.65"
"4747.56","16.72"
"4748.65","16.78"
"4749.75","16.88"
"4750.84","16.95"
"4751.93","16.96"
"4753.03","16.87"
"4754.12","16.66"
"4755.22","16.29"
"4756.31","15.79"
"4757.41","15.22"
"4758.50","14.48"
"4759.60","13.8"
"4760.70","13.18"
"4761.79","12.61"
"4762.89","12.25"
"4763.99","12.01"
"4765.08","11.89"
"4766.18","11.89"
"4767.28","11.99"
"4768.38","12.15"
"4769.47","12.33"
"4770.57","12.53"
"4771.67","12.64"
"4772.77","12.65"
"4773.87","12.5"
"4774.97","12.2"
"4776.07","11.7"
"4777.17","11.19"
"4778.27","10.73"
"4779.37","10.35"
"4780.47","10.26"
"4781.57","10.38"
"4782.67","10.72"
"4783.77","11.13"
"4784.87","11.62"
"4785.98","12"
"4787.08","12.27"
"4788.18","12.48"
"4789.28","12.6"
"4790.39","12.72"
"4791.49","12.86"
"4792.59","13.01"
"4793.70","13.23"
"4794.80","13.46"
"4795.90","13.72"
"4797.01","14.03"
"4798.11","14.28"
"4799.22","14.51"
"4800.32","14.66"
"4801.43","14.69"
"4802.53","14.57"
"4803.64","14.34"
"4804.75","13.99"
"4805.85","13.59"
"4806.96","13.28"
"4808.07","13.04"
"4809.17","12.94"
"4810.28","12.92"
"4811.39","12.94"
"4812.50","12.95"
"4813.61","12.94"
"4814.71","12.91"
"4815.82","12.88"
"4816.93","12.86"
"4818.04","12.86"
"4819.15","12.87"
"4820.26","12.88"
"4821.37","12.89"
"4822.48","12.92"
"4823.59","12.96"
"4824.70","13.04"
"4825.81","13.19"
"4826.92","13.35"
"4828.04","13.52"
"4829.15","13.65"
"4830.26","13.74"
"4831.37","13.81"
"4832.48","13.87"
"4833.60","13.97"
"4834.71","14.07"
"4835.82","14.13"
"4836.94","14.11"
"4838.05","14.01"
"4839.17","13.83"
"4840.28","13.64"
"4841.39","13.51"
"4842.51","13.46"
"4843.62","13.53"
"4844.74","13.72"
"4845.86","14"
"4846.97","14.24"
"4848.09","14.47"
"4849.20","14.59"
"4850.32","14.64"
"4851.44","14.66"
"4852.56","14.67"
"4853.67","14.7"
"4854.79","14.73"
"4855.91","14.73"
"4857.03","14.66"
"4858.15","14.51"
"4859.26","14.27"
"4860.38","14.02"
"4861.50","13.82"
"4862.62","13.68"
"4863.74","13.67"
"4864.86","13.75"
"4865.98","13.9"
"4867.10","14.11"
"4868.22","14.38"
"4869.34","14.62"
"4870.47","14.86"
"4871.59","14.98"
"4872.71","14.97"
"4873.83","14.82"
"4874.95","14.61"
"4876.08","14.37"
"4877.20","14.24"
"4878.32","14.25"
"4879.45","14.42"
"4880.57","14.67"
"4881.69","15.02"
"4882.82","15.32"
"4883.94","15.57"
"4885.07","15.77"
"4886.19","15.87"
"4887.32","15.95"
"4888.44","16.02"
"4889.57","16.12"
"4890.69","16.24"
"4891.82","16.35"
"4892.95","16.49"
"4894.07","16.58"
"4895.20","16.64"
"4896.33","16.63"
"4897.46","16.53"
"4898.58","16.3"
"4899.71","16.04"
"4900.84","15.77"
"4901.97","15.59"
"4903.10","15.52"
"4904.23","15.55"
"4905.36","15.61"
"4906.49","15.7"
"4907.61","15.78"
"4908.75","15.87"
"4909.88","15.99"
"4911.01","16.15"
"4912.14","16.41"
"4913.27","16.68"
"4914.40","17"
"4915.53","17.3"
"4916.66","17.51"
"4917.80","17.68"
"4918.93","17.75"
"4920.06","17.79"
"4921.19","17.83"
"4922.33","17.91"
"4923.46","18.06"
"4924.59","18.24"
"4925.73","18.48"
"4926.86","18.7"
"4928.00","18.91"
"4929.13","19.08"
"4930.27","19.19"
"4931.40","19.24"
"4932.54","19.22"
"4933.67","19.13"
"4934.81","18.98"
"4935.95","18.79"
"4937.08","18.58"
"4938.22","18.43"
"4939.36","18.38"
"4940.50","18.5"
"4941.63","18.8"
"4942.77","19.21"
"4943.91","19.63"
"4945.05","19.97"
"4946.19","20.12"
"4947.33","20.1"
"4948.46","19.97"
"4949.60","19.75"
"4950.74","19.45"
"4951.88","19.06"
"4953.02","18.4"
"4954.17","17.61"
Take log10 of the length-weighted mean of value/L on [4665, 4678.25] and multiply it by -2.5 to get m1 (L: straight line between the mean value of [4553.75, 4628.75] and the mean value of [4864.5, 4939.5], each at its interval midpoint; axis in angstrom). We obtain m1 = 0.174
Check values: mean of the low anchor 15.8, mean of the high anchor 16.5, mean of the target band 13.6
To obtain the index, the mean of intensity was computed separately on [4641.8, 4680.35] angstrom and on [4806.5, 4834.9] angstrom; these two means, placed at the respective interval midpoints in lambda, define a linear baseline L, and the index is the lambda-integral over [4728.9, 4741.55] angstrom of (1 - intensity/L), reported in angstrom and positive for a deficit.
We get -1.7 angstrom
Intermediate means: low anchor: 14.3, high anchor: 13.2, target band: 15.6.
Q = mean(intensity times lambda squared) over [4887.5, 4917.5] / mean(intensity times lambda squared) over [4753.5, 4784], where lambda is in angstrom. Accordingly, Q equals 1.37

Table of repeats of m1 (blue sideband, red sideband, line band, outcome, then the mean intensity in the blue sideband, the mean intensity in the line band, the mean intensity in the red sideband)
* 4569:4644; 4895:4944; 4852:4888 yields 0.181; 16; 14.6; 17.5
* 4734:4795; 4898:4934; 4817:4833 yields 0.142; 13.7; 13.2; 17.2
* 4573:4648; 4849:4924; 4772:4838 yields 0.207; 16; 13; 15.5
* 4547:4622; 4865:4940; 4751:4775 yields 0.176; 15.5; 13.7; 16.5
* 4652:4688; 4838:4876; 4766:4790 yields 0.209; 14.2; 11.7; 14.3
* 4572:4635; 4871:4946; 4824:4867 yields 0.193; 16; 14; 16.9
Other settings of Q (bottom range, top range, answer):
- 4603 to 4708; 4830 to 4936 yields 1.11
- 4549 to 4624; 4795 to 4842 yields 0.96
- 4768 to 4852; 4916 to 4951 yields 1.51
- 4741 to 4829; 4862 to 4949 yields 1.31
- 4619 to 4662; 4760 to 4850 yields 0.90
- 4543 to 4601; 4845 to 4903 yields 1.13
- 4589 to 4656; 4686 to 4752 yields 1.06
